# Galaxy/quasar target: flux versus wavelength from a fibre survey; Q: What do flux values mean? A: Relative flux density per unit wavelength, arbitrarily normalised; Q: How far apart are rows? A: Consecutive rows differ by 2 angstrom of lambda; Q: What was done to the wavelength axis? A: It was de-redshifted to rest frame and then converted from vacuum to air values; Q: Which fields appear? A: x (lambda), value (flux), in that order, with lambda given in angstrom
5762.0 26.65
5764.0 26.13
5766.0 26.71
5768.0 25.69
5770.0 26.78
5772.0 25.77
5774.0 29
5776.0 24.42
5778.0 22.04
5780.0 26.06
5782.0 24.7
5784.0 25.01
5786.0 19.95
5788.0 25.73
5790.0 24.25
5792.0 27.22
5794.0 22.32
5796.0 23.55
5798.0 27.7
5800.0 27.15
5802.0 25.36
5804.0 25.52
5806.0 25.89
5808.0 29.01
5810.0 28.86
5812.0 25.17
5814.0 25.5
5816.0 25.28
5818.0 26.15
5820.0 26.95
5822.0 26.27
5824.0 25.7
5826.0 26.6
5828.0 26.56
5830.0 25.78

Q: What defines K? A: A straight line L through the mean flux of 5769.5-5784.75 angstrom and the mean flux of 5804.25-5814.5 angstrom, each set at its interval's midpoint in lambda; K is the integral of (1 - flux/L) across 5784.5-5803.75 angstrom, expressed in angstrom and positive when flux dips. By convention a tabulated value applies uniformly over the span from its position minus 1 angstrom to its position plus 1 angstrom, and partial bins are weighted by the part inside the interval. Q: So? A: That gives 1.00 angstrom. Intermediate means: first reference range 25.4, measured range 24.8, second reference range 26.9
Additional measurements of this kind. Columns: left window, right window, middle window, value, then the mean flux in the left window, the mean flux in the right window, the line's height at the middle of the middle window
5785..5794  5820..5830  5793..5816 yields -0.88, 24.1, 26.3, 25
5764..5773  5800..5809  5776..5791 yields 1.34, 26.2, 26.5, 26.3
